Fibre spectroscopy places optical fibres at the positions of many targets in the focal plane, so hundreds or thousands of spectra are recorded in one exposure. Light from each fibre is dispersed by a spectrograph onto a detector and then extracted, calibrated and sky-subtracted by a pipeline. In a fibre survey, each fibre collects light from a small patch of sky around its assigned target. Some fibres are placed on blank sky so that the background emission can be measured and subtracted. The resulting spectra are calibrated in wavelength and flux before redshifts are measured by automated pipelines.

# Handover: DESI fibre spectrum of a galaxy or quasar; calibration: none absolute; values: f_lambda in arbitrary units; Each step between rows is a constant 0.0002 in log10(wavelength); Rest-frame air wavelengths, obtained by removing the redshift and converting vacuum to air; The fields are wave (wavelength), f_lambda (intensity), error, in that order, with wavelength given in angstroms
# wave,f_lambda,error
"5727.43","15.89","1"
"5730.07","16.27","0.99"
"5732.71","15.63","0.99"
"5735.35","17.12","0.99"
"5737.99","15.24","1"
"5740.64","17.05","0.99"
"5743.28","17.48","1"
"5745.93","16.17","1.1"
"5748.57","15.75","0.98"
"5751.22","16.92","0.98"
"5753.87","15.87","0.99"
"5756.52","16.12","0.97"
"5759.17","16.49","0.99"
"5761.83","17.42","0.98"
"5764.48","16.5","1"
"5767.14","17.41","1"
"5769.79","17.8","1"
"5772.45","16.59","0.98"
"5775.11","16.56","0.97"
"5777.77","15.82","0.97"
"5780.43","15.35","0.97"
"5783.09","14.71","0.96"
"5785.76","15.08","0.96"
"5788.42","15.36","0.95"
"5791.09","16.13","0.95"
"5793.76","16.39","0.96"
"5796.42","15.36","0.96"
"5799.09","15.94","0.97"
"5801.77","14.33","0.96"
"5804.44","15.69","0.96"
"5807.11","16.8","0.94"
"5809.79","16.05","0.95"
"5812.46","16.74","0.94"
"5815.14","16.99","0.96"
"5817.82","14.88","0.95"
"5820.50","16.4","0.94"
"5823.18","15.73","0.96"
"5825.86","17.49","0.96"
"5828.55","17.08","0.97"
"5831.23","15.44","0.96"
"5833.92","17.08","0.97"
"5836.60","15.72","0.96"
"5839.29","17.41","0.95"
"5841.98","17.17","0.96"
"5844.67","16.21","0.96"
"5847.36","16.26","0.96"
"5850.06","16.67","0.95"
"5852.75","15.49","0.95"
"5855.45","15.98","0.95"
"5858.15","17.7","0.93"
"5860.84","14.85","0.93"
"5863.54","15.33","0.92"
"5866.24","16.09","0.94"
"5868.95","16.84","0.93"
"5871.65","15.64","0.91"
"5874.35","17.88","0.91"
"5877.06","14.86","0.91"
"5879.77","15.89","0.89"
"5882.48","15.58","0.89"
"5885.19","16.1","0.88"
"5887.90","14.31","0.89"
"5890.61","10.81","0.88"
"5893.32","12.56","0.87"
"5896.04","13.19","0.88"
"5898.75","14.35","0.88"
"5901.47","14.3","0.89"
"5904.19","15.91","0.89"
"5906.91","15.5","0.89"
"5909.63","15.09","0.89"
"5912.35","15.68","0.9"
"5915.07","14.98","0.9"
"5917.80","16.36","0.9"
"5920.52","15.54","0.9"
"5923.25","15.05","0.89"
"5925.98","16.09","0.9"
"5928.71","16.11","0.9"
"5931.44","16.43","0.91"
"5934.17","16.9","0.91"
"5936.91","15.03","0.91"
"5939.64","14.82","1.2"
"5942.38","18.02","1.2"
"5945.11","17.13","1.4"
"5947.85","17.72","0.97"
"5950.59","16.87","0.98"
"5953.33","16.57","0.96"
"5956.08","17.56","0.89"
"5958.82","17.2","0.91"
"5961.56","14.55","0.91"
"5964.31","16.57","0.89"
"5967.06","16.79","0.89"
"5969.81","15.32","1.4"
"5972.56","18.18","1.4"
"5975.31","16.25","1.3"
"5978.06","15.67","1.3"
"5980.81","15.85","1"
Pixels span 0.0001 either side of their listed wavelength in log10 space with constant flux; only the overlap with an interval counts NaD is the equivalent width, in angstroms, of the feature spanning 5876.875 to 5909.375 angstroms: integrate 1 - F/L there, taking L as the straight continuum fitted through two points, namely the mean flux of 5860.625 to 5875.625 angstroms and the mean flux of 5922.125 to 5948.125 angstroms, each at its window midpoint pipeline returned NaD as 3.6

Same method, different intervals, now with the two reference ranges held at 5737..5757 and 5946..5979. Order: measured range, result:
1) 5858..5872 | 0.5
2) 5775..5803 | 1.5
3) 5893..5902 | 1.6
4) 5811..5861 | 0.1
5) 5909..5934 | 1.2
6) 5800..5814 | 0.4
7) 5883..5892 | 1.4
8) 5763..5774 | -0.5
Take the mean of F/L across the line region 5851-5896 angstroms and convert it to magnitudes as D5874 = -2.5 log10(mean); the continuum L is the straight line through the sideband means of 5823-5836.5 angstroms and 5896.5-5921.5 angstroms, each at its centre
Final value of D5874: 0.04 mag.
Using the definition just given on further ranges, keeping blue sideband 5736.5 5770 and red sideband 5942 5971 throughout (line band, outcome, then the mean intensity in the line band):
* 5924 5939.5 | 0.05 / 16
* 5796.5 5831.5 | 0.03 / 16.1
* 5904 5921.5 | 0.08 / 15.6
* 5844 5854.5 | 0.03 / 16.1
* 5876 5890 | 0.11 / 15.1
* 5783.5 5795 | 0.07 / 15.6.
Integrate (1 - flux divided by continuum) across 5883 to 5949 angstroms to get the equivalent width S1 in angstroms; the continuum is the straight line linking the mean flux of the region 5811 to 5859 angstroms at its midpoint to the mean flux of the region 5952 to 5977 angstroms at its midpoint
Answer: 4.7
